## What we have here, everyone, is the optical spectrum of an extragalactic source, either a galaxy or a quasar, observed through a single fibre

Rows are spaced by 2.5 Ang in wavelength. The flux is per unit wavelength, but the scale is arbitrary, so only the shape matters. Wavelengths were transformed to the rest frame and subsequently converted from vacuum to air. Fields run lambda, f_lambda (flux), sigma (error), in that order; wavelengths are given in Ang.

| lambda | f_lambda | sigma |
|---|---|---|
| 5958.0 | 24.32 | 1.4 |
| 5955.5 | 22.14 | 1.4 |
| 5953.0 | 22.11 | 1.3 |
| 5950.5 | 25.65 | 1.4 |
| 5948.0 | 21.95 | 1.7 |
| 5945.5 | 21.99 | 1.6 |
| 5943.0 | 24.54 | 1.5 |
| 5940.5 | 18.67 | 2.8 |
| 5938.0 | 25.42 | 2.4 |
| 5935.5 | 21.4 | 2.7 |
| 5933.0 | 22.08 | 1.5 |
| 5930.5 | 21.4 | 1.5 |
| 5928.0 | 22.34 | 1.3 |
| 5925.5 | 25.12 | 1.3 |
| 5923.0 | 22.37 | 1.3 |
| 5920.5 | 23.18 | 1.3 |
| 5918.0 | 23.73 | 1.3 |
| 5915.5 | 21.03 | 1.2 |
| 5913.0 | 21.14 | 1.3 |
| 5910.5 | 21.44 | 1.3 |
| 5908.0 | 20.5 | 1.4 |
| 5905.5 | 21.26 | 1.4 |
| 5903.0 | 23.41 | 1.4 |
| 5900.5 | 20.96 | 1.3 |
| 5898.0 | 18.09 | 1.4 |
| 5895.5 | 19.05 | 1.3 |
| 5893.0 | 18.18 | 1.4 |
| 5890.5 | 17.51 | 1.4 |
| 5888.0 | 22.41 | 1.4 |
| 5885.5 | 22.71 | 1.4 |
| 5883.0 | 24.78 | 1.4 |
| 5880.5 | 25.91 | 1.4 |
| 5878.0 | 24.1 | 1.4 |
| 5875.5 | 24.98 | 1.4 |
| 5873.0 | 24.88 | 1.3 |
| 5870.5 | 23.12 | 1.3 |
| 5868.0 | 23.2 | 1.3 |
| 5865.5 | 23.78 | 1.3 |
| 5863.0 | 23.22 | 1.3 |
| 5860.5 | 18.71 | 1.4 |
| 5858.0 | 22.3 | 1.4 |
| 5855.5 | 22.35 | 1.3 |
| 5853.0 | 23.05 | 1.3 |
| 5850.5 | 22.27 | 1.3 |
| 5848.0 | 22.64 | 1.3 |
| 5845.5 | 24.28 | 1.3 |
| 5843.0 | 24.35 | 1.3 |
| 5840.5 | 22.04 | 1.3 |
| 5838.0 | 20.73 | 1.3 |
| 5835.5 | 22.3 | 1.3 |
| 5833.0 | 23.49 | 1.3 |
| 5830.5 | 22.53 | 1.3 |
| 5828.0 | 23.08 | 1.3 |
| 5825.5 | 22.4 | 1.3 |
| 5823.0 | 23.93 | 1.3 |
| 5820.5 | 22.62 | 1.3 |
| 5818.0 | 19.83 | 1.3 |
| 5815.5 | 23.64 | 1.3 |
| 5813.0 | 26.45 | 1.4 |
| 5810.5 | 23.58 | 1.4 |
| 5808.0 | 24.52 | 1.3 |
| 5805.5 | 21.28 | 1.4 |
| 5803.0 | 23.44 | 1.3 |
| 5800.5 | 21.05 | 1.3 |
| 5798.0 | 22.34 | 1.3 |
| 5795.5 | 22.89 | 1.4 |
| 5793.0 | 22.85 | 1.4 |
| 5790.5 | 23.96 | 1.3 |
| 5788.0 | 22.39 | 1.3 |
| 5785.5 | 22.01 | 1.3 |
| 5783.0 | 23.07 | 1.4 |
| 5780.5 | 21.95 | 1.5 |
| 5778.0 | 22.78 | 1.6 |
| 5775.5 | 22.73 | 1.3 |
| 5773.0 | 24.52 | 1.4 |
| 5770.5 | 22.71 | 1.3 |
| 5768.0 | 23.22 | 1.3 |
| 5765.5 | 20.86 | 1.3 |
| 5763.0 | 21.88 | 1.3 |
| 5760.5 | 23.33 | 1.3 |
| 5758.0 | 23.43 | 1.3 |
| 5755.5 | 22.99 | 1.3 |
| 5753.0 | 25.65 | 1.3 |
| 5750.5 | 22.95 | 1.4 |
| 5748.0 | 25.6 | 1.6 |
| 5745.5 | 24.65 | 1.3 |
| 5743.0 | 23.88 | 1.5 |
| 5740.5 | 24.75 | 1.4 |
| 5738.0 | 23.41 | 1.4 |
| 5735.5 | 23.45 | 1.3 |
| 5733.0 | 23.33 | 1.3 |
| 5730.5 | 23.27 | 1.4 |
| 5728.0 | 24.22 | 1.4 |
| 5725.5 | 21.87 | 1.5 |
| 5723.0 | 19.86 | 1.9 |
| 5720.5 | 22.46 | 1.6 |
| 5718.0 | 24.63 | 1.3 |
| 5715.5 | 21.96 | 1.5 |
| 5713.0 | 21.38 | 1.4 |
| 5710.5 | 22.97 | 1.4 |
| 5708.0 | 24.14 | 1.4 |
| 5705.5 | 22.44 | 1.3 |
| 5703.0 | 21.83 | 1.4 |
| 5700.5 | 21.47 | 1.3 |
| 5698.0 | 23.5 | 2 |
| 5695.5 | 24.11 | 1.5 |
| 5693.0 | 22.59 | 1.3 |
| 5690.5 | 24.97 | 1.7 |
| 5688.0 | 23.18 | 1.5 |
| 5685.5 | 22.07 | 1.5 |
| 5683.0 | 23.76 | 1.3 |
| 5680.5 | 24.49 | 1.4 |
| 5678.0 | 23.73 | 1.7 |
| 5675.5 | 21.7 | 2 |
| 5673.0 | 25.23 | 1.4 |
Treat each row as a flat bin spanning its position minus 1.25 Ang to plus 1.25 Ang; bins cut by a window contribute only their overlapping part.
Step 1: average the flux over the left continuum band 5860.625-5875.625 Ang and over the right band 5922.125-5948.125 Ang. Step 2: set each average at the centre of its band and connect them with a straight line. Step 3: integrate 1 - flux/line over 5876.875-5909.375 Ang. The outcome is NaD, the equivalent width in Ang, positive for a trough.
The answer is 2.3 Ang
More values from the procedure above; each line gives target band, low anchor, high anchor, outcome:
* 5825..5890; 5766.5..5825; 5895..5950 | -1.60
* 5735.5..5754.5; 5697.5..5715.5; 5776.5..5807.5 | -1.55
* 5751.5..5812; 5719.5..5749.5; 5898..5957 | 0.56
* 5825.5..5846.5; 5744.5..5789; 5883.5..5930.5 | -0.49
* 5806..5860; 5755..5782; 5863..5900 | -0.88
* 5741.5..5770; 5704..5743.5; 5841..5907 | -0.80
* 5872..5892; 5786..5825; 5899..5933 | -0.85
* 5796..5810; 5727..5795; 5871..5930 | 0.22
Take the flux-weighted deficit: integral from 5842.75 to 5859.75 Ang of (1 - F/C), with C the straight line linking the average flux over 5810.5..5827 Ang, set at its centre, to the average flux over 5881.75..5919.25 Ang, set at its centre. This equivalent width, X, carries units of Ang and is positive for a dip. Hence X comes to -0.37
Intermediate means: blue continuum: 23.2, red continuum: 21.1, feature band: 22.8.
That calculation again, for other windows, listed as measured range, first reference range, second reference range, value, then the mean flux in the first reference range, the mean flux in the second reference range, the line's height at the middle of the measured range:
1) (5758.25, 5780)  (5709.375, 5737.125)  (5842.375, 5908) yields -0.2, 22.7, 22.3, 22.6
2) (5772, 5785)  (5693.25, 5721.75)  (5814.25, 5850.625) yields -0.1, 22.8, 22.7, 22.7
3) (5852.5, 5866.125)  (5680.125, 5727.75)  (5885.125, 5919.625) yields -0.6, 22.8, 20.8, 21.2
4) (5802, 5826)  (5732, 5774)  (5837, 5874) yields -0.1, 23.6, 22.7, 23.1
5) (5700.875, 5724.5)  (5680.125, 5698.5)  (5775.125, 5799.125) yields 1.0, 23.5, 22.7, 23.3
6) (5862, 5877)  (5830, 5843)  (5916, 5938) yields -0.9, 22.4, 22.8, 22.5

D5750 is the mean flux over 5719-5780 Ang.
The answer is 23.2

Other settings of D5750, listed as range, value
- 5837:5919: 22.2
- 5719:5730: 22.2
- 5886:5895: 19.6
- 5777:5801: 22.6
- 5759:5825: 22.8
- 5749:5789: 22.9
